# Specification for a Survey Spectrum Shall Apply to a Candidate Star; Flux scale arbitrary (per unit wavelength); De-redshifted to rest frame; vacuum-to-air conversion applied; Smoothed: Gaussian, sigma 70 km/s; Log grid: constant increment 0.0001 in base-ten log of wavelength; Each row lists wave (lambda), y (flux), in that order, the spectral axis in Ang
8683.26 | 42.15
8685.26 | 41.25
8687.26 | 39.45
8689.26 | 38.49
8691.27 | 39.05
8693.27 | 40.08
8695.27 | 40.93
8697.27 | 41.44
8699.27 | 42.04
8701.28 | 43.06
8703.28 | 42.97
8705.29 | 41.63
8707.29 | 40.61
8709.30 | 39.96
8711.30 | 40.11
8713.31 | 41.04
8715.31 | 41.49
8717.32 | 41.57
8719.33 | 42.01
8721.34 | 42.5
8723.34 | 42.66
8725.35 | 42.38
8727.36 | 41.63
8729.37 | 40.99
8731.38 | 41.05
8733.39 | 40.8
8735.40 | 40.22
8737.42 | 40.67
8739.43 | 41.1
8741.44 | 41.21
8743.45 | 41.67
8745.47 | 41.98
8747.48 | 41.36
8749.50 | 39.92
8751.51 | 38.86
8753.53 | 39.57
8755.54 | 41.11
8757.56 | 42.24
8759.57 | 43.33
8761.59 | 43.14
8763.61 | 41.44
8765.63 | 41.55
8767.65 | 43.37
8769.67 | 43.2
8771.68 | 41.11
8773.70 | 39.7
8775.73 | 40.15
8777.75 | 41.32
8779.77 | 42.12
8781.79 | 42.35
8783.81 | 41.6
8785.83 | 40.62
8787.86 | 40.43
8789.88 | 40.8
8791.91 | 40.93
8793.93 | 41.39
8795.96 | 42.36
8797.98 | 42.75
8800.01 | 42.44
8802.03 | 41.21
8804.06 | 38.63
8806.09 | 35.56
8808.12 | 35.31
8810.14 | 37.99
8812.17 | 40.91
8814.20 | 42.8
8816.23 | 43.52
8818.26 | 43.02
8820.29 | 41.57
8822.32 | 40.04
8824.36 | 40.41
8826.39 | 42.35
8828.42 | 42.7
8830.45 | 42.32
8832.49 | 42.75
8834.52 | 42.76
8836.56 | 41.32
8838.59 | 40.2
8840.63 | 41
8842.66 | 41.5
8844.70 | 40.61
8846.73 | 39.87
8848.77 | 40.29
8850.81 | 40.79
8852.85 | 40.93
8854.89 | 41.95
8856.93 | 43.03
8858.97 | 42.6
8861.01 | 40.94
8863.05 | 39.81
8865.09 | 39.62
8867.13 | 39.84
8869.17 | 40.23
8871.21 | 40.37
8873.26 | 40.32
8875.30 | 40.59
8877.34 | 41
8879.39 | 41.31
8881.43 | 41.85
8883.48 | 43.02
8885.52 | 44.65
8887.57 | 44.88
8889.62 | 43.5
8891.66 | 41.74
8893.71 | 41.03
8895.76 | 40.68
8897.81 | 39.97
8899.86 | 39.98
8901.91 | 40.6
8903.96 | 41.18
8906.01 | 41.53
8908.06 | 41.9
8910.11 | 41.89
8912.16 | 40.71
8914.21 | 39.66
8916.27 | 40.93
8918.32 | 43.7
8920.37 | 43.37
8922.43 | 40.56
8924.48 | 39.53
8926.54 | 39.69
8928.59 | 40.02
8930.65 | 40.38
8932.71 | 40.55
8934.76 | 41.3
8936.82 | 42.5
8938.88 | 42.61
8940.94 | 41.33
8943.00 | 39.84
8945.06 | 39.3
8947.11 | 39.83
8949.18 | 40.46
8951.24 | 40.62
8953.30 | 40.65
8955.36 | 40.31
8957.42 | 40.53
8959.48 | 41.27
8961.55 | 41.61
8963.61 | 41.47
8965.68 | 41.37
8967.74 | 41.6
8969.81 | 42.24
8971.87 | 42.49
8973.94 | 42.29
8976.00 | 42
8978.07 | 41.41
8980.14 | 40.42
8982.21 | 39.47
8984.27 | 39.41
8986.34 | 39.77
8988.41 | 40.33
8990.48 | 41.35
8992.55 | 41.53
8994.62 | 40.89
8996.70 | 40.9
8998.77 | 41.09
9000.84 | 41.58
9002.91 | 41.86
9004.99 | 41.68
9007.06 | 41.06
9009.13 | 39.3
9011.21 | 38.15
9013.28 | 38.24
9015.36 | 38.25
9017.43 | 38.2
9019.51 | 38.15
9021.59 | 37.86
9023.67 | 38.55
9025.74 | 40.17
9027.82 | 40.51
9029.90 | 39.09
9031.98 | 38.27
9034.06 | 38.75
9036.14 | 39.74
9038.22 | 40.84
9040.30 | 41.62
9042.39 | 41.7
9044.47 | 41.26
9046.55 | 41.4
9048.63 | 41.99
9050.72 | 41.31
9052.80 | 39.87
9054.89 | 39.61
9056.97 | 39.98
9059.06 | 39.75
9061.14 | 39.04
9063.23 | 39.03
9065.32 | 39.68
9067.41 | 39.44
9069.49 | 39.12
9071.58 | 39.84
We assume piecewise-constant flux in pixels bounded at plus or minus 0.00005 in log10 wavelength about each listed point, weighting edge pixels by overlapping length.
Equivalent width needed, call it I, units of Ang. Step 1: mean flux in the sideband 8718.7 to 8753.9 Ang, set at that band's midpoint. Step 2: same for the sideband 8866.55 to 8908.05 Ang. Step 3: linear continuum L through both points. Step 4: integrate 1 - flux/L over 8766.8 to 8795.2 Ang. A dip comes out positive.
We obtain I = -0.1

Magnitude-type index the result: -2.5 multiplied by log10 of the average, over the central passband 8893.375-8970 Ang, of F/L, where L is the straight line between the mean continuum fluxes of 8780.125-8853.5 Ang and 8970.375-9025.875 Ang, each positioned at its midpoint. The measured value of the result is -0.01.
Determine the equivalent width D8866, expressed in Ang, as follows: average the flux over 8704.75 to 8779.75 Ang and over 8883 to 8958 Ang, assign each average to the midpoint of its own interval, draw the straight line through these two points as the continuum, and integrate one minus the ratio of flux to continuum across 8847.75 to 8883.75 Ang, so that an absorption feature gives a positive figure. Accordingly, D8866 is 0.2 Ang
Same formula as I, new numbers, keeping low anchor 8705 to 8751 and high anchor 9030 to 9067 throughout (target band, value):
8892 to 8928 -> -0.3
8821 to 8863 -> -0.6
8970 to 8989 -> -0.2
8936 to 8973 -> -0.6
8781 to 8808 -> 0.2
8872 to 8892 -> -0.8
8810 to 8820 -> -0.3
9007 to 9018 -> 0.4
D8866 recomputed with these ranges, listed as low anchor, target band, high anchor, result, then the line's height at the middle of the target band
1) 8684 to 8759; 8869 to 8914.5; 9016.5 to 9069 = -1.2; 40.4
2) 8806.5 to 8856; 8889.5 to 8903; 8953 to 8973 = 0.1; 41.2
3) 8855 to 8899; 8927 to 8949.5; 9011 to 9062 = 0.0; 40.8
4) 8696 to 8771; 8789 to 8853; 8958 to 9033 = 0.3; 41.1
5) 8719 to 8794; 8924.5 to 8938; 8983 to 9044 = -0.1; 40.4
